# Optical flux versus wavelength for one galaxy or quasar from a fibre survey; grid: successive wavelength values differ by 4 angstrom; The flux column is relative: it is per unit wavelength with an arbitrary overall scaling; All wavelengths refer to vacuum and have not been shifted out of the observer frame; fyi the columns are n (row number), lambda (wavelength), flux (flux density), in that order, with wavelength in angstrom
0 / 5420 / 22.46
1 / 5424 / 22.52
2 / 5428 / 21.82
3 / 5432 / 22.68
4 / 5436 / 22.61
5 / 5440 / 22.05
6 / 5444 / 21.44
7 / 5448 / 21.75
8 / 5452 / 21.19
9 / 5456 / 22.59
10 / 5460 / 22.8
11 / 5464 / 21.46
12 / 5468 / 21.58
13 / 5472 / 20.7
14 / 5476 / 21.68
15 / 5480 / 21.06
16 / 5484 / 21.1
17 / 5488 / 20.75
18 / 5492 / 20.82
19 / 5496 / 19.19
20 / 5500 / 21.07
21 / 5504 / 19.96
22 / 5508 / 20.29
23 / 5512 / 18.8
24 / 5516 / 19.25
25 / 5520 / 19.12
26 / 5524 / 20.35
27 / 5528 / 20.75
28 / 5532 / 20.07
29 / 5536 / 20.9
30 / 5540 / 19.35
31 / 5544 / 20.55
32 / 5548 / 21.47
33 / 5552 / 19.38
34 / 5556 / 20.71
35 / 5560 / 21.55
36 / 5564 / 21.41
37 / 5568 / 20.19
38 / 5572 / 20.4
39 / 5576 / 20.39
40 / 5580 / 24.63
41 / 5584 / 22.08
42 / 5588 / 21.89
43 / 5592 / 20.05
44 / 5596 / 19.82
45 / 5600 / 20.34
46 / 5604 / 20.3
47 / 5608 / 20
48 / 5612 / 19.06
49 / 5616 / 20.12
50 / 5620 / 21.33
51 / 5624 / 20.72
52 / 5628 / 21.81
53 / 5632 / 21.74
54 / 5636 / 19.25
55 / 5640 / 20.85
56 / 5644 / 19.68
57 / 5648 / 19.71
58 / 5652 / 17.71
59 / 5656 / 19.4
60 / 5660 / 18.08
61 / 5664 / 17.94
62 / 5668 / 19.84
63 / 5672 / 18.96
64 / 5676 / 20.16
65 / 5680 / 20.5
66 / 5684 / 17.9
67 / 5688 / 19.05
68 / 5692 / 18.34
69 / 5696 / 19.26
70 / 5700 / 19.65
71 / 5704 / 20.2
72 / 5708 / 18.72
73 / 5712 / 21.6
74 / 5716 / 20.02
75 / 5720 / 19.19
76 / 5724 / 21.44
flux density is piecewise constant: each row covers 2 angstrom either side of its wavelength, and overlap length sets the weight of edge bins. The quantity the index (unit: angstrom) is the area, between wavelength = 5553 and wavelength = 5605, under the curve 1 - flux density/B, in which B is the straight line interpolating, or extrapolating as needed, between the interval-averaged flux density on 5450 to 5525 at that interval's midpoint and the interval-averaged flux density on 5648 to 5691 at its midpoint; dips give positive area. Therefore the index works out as -3.1 angstrom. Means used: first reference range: 20.7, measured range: 21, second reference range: 19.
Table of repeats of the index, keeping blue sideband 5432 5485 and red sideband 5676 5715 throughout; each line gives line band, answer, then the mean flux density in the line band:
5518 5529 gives 0.6 angstrom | 20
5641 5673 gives 1.5 angstrom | 19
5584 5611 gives 0.0 angstrom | 20.5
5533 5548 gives 0.4 angstrom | 20.4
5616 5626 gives -0.3 angstrom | 20.8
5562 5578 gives 0.1 angstrom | 20.6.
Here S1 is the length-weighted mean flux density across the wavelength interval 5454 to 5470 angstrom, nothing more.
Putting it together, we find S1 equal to 22.1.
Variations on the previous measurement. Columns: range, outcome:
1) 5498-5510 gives 20.4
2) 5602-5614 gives 19.8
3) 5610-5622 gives 20.2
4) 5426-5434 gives 22.2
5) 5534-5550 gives 20.6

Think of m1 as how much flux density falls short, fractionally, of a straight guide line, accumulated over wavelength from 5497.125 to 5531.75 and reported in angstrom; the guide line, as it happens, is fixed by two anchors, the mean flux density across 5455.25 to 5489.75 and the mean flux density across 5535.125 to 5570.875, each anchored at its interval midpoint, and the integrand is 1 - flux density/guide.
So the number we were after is 1.8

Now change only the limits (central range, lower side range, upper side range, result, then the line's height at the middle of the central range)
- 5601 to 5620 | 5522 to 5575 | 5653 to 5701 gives -0.22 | 19.8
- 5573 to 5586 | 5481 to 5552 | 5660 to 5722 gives -1.51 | 19.9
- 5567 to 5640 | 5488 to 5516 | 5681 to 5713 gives -4.26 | 19.6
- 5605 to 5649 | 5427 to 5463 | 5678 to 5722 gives -0.36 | 20.2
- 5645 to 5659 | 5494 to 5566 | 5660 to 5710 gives 0.33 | 19.4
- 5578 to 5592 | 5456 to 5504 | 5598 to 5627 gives -1.35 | 20.5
